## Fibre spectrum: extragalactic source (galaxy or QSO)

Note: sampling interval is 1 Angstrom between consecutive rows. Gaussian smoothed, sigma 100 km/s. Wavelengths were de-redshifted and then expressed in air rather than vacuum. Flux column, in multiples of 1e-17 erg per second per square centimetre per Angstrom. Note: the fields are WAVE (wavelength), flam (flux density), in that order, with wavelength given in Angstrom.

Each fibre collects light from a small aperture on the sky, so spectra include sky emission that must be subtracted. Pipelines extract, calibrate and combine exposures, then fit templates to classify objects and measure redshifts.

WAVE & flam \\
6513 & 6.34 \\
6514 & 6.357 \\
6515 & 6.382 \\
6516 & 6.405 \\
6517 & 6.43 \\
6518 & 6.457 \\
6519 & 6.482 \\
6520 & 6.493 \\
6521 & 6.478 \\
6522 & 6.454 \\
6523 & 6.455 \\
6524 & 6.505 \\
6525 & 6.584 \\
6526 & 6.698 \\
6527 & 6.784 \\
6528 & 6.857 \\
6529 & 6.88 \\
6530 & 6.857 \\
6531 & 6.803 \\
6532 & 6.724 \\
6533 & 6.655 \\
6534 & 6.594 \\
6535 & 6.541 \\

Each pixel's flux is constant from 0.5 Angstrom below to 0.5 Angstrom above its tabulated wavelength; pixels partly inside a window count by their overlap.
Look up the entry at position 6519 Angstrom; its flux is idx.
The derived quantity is 6.482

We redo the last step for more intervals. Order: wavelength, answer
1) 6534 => 6.594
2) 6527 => 6.784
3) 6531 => 6.803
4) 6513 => 6.34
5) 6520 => 6.493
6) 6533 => 6.655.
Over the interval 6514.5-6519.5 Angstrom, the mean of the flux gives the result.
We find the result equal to 6.43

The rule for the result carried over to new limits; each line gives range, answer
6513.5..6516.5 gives 6.38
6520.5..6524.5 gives 6.47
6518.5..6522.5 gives 6.48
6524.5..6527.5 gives 6.69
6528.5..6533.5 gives 6.78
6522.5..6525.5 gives 6.51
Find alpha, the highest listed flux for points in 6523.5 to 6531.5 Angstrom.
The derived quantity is 6.88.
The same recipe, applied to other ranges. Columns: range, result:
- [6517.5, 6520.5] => 6.493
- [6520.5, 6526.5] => 6.698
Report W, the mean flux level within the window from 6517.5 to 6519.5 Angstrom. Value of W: 6.47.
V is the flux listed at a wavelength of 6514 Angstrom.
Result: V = 6.357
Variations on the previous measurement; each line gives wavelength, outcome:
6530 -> 6.857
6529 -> 6.88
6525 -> 6.584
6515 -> 6.382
